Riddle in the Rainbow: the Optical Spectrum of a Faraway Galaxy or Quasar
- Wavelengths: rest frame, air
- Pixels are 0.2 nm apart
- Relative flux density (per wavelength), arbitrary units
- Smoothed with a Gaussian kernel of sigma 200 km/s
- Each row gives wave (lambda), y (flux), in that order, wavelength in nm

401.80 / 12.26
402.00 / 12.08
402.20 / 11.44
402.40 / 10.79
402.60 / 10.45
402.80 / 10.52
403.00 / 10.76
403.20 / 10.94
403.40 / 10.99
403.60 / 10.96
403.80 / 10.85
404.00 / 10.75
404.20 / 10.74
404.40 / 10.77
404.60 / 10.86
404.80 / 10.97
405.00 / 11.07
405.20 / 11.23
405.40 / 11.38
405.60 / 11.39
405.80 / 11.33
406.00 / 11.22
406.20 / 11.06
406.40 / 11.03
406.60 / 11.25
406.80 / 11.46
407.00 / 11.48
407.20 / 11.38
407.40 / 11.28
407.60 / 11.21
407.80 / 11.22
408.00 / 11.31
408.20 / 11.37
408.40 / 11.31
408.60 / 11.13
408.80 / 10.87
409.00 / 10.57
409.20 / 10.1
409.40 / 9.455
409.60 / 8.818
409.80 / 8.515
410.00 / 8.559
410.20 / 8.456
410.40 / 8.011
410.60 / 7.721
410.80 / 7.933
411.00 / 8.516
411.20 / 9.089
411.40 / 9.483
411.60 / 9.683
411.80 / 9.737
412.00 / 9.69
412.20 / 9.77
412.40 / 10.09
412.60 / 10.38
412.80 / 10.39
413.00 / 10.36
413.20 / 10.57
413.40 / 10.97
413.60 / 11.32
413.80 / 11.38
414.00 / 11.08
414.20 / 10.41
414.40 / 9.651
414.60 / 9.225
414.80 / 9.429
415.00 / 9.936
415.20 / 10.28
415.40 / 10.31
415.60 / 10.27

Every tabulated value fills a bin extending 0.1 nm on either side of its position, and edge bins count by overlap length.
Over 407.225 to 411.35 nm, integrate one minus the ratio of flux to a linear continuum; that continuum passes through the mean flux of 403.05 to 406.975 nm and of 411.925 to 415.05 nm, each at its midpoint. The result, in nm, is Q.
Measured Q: 0.35 nm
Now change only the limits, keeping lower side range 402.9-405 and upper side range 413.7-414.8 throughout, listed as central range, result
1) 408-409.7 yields 0.01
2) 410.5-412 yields 0.22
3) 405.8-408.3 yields -0.14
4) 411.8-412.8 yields 0.04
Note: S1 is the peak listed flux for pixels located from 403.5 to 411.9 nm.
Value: 11.48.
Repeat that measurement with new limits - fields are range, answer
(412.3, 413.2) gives 10.57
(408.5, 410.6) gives 11.13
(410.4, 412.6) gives 10.38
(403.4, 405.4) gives 11.38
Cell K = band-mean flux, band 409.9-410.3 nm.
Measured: 8.51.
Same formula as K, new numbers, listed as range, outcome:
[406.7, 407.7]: 11.4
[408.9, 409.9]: 9.49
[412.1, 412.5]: 9.93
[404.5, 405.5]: 11.1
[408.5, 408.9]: 11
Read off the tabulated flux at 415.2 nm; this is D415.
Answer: 10.28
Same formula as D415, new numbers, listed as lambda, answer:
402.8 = 10.52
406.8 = 11.46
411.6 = 9.683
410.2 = 8.456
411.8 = 9.737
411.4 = 9.483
